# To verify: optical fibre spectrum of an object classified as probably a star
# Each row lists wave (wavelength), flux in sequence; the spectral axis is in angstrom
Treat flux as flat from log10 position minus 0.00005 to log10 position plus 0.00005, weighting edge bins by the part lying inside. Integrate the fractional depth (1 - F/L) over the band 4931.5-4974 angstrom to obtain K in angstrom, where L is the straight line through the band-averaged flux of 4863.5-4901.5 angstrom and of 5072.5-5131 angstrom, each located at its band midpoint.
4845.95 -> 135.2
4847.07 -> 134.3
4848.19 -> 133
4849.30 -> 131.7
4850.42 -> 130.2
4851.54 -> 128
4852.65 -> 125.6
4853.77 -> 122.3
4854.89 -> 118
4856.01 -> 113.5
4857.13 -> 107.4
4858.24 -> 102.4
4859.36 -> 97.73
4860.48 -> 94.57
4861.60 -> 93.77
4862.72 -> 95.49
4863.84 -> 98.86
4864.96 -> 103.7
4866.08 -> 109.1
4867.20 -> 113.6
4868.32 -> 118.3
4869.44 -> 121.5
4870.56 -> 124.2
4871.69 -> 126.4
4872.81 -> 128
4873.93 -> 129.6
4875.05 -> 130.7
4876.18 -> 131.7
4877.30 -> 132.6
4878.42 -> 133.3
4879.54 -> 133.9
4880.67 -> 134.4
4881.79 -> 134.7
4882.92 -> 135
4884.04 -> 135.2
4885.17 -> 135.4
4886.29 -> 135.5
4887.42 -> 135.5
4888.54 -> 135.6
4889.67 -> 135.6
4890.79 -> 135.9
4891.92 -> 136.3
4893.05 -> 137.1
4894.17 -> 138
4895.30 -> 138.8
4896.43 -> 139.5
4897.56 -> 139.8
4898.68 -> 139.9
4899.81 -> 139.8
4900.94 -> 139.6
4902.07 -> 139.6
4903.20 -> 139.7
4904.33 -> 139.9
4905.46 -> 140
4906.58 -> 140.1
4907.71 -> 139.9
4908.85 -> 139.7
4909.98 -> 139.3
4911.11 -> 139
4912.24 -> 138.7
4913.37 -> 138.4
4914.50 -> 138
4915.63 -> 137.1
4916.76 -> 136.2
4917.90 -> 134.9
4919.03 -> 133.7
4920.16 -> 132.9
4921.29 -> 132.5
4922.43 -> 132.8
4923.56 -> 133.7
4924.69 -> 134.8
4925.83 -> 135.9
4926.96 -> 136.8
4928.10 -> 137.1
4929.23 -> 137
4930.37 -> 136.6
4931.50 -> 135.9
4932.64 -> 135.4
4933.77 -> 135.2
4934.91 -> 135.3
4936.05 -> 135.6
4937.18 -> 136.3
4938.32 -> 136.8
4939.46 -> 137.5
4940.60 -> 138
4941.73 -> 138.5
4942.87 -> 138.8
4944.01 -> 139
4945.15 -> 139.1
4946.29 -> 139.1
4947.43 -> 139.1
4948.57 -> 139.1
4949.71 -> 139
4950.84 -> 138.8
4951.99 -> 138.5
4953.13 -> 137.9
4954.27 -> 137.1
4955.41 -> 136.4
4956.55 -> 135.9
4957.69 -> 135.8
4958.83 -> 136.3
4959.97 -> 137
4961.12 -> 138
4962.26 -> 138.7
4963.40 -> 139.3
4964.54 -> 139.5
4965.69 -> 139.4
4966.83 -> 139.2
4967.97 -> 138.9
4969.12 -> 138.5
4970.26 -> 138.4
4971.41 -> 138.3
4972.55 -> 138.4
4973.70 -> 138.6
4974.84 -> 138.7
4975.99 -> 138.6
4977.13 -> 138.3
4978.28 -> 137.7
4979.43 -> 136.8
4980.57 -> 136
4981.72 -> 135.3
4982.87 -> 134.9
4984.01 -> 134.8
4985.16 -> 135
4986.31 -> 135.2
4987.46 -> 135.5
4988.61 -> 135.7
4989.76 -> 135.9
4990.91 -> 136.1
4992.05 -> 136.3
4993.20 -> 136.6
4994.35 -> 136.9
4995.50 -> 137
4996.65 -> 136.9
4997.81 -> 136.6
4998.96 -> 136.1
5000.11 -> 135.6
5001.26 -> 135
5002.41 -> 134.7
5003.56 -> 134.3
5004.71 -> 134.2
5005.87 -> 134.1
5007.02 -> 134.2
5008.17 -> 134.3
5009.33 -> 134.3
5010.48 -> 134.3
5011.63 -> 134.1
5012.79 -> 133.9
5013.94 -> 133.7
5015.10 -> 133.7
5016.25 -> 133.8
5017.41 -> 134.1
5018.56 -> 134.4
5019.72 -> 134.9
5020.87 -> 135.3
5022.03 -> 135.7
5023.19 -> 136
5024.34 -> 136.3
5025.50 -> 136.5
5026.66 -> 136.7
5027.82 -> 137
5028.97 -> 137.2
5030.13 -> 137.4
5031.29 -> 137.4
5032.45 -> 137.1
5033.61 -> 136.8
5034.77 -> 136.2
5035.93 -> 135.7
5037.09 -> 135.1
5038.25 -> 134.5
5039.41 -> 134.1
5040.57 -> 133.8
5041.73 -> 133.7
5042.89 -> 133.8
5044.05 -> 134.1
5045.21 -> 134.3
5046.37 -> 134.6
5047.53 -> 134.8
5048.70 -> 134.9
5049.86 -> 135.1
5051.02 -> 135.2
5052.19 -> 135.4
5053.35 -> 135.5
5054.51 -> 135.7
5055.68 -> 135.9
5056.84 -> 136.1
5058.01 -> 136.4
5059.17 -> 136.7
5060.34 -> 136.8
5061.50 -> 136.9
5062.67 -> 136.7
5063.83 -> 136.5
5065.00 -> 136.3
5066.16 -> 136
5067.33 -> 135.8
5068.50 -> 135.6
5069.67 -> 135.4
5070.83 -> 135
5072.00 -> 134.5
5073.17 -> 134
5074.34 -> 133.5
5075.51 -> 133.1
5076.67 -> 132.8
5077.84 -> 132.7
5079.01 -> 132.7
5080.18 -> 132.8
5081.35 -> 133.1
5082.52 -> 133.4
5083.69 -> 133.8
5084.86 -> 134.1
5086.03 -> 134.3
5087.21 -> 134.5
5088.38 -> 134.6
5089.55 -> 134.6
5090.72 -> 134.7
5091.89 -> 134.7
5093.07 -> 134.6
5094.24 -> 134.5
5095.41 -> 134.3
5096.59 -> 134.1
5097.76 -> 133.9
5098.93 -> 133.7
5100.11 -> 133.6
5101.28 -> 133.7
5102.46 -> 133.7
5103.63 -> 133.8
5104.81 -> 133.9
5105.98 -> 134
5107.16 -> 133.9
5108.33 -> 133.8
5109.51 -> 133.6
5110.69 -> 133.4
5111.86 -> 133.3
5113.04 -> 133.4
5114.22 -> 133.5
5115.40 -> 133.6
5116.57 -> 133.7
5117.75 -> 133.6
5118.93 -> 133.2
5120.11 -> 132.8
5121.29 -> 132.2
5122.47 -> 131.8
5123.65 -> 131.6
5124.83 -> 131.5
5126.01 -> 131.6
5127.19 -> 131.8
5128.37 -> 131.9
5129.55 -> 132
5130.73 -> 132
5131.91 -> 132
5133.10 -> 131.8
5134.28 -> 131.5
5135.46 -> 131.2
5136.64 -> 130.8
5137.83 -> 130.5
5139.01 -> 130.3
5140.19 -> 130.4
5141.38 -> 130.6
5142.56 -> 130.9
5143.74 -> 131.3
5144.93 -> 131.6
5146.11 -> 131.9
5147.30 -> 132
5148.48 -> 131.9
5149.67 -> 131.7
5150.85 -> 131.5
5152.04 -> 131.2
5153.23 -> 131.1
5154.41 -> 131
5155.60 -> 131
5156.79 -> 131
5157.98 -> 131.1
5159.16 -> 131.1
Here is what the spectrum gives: -2.0 angstrom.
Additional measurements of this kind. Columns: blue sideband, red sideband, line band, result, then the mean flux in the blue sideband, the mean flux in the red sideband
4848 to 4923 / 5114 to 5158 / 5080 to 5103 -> -0.50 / 129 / 132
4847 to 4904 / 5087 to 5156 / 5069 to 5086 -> -0.28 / 126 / 133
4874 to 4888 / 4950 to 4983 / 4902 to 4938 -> -0.30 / 134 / 138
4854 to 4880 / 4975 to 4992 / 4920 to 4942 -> -1.53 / 116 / 136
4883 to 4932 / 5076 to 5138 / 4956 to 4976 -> -0.32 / 137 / 133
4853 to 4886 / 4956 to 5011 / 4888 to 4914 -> -3.06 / 119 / 137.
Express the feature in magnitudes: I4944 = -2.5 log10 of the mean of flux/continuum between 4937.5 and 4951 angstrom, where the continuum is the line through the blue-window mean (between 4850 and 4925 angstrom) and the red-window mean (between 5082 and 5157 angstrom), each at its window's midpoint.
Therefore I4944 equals -0.07 mag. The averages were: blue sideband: 129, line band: 139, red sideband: 133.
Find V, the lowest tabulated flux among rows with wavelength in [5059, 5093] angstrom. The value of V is 132.7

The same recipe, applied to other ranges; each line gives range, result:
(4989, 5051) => 133.7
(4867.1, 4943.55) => 113.6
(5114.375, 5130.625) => 131.5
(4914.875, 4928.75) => 132.5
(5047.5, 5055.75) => 134.8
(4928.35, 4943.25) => 135.2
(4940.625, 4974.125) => 135.8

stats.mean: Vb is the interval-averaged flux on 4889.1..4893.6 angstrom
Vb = 136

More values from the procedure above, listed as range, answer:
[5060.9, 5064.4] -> 137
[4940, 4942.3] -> 138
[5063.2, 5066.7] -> 137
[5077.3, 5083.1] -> 133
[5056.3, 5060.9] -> 136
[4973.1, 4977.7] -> 139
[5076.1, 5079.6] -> 133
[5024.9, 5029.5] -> 137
